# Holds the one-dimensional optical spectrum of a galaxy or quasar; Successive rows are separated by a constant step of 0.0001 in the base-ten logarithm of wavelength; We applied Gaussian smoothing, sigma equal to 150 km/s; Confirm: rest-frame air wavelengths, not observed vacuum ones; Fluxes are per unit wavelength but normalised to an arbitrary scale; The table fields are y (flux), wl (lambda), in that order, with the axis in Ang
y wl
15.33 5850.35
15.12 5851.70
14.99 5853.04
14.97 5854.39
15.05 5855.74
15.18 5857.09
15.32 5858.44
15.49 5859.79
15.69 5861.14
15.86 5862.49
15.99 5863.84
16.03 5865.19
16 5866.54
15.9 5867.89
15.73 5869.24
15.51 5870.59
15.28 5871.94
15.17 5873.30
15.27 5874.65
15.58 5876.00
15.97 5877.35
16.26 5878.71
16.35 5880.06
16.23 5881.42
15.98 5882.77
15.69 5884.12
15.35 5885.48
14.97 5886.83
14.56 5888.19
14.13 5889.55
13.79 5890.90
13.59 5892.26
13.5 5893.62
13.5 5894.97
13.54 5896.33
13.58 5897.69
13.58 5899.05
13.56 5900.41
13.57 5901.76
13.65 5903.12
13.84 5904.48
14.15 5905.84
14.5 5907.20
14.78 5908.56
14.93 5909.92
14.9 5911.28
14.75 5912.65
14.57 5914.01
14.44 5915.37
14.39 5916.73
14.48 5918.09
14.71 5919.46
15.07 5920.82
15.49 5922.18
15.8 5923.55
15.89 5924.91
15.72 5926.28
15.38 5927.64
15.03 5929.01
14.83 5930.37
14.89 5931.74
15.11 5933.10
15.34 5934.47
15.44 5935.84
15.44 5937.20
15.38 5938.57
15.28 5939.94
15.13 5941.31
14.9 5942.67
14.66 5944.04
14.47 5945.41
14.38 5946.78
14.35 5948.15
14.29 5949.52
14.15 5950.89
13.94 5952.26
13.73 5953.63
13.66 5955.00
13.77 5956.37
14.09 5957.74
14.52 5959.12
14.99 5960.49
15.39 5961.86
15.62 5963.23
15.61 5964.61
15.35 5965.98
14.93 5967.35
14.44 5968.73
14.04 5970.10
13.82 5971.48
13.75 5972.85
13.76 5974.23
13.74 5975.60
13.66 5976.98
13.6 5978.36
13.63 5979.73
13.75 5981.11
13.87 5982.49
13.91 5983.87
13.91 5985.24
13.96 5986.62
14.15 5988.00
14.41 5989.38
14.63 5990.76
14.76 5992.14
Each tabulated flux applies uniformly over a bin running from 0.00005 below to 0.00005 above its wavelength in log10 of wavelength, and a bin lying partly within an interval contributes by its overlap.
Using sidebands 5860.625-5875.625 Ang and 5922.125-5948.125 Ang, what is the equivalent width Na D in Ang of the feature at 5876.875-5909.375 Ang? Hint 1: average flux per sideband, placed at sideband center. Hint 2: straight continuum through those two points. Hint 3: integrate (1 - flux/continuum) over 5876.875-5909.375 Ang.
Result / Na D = 2.0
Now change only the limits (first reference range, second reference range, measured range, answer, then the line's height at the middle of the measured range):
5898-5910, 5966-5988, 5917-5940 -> -2.0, 14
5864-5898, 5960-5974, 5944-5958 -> 0.7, 14.8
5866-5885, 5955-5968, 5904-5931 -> 0.8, 15.3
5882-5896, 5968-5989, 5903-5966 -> -2.7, 14.2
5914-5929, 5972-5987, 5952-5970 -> -0.5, 14.2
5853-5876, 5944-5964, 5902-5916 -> 0.5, 15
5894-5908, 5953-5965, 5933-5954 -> -0.6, 14.4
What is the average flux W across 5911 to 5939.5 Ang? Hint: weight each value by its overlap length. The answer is 15.1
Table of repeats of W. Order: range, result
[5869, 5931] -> 14.8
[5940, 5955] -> 14.4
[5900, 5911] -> 14.2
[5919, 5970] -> 14.9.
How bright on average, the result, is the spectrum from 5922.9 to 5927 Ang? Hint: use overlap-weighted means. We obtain 15.8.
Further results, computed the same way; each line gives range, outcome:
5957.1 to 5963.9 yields 14.9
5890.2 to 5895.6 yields 13.6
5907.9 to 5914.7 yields 14.8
